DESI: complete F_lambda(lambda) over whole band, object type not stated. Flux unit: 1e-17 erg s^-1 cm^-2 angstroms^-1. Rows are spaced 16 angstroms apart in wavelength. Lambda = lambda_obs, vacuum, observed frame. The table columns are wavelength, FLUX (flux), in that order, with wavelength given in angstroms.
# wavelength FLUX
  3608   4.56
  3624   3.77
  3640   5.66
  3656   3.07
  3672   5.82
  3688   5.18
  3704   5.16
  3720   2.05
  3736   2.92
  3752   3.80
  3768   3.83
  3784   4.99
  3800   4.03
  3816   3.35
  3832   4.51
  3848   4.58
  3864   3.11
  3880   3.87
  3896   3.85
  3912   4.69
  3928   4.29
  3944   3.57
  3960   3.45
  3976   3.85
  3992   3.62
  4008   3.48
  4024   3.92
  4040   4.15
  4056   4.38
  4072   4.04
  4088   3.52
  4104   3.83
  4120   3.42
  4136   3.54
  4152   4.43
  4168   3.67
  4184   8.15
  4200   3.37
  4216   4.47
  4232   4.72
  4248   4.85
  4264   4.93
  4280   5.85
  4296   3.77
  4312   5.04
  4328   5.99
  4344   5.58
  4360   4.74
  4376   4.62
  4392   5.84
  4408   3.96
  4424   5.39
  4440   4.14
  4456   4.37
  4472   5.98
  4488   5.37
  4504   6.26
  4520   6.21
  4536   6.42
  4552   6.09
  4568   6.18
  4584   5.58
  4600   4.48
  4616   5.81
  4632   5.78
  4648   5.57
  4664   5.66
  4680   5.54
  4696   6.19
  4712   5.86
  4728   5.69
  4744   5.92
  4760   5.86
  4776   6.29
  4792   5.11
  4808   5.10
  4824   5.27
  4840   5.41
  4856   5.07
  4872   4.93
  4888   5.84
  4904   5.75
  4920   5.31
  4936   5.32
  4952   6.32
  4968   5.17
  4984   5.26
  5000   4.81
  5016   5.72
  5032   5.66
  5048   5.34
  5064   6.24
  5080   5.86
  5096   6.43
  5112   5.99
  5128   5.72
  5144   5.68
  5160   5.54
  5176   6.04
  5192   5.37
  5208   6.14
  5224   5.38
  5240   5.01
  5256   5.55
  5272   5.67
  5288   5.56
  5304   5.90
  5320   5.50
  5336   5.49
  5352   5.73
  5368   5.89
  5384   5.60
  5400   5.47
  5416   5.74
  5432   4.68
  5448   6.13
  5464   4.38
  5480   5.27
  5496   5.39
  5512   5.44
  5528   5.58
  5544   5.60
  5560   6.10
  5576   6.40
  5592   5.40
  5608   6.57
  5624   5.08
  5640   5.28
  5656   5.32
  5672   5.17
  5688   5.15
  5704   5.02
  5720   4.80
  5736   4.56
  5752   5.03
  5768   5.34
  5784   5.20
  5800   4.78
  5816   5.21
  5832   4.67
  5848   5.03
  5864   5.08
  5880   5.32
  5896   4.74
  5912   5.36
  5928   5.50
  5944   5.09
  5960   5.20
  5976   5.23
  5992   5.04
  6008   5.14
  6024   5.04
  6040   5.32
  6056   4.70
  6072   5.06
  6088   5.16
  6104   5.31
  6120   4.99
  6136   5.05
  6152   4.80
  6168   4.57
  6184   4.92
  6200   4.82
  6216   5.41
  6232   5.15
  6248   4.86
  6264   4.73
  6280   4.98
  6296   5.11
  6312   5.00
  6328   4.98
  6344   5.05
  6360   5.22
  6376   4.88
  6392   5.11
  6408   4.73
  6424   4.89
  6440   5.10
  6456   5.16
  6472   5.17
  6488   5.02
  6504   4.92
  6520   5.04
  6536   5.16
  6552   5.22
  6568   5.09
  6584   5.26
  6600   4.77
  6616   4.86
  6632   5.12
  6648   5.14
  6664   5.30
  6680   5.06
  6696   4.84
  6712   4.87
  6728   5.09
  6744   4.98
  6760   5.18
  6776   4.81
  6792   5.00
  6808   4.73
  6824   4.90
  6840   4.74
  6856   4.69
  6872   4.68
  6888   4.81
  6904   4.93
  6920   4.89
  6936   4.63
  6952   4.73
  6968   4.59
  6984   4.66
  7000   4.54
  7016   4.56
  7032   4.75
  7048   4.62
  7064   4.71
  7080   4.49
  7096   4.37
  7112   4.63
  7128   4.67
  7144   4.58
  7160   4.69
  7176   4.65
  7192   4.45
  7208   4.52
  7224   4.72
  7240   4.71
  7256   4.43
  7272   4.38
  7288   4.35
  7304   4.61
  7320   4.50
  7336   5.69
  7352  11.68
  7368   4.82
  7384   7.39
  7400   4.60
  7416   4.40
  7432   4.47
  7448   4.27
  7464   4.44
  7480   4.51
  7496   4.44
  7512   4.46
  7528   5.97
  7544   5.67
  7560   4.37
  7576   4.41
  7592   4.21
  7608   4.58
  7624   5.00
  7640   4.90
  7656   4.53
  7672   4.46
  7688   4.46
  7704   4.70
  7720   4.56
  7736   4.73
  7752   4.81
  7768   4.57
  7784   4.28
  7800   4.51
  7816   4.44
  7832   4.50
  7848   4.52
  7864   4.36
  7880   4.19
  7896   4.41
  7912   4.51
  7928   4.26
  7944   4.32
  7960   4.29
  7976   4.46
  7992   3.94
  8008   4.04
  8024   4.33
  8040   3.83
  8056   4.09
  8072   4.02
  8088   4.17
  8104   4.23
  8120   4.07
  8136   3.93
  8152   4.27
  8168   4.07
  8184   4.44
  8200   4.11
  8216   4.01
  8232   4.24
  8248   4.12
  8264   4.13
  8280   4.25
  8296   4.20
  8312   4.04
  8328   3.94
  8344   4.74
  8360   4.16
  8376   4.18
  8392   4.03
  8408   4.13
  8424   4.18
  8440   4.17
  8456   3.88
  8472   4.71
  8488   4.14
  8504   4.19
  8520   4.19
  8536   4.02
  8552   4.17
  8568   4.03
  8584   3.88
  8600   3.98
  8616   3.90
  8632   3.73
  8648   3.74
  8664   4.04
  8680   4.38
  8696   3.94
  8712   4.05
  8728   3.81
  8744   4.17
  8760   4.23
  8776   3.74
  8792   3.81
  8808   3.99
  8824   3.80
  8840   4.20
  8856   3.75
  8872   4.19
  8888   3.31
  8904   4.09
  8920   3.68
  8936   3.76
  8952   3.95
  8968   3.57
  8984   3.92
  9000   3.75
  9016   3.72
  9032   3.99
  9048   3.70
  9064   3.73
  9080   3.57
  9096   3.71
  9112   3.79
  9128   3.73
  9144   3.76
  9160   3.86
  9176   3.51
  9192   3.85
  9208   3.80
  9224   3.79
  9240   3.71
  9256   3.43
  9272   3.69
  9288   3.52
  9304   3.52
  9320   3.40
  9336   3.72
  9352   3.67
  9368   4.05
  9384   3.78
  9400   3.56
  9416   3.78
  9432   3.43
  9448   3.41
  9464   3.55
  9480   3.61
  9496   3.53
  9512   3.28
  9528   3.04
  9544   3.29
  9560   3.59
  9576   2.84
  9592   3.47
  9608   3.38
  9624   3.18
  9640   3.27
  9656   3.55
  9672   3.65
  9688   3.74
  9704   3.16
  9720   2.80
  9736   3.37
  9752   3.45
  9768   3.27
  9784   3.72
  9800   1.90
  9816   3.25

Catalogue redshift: 0.12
